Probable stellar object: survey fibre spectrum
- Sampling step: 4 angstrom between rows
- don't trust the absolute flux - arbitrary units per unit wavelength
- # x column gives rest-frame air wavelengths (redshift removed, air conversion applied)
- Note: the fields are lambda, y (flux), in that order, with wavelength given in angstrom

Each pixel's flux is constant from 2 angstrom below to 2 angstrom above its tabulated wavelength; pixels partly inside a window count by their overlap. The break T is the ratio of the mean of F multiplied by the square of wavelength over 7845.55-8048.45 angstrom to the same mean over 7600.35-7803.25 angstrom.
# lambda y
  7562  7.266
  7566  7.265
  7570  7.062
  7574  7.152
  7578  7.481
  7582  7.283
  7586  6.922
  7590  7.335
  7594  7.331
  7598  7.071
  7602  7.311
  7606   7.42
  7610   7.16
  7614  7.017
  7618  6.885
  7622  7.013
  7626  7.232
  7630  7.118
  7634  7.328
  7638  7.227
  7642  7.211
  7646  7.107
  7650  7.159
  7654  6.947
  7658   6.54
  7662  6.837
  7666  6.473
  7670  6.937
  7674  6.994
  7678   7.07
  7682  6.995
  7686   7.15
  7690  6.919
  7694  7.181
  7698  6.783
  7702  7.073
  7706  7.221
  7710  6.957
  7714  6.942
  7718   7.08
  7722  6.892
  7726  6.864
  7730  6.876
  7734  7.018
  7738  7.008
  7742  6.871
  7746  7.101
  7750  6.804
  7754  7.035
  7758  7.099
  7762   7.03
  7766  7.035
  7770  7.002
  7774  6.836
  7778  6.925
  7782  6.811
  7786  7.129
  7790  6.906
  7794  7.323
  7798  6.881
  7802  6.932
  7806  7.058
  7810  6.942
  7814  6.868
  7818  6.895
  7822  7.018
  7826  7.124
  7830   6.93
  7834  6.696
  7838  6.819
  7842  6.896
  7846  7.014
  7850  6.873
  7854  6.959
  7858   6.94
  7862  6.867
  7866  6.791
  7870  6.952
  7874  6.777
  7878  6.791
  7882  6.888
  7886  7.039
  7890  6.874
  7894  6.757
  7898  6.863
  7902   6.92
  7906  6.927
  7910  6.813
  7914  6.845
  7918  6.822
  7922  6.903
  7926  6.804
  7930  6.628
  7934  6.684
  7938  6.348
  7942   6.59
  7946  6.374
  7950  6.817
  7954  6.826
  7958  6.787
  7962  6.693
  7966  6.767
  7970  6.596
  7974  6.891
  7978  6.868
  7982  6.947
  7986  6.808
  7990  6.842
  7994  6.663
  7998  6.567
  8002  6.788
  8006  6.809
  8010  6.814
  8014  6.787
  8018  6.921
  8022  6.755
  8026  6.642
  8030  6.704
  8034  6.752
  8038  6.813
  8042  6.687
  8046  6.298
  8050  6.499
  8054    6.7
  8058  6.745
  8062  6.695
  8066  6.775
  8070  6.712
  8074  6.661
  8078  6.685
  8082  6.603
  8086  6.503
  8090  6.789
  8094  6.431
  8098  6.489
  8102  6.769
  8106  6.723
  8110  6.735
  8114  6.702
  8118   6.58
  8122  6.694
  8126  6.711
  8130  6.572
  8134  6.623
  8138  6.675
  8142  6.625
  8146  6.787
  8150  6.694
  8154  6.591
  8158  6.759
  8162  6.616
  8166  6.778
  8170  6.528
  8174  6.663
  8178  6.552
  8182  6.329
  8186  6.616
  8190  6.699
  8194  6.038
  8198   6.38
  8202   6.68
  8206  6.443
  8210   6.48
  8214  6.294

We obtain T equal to 1.0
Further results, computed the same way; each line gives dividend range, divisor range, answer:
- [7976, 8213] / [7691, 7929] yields 1.03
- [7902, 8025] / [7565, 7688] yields 1.04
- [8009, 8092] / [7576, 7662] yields 1.05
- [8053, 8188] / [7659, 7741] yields 1.06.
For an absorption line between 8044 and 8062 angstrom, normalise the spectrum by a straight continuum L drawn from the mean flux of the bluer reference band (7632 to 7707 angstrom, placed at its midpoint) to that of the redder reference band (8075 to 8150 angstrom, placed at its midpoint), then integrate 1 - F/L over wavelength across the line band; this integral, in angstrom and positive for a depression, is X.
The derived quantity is 0.33 angstrom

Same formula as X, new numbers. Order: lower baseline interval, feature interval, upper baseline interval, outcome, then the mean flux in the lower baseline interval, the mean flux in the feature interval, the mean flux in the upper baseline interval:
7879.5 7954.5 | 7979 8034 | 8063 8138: -0.5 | 6.77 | 6.77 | 6.65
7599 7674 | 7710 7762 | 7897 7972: -0.2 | 7.05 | 6.97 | 6.74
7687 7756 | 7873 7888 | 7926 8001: -0.2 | 6.98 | 6.88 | 6.71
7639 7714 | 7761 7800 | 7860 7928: -0.4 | 6.98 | 6.99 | 6.86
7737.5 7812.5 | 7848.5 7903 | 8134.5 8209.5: 0.0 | 6.98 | 6.88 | 6.58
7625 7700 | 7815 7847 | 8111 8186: -0.2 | 7.01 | 6.92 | 6.64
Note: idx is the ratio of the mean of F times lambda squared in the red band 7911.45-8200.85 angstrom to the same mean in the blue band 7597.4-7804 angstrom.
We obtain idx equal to 1.0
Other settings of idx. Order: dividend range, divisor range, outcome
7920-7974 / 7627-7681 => 1.03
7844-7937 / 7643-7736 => 1.04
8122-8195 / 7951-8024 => 1.02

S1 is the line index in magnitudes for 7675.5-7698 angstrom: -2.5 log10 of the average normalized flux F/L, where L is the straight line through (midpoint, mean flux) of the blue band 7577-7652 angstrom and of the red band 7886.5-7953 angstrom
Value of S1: 0.01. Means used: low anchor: 7.19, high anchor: 6.76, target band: 7.04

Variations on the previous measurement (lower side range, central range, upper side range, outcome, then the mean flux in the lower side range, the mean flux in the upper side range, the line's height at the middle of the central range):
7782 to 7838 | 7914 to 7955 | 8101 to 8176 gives 0.03 mag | 6.97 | 6.67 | 6.85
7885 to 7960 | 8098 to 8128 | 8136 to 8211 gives -0.01 mag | 6.77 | 6.58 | 6.62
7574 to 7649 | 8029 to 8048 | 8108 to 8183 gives 0.02 mag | 7.19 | 6.65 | 6.76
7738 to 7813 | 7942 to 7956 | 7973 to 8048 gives 0.02 mag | 6.98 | 6.75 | 6.81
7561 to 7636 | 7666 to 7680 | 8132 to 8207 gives 0.03 mag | 7.19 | 6.58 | 7.11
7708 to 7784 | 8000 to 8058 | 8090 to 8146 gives 0.00 mag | 6.96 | 6.65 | 6.72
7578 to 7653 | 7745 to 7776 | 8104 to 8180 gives 0.01 mag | 7.18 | 6.66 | 7.04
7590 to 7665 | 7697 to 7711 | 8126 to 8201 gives 0.00 mag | 7.1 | 6.59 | 7.03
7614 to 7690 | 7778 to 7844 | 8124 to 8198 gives -0.01 mag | 7.01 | 6.6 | 6.88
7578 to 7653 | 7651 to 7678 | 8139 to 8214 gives 0.05 mag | 7.18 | 6.56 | 7.13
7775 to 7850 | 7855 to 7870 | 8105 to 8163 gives 0.00 mag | 6.95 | 6.67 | 6.91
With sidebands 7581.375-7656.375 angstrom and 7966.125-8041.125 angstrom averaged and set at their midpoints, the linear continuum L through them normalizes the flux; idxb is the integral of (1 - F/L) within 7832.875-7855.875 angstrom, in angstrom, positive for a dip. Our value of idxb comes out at 0.17 angstrom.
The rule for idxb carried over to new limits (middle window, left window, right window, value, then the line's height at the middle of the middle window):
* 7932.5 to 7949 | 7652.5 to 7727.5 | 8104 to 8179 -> 0.67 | 6.79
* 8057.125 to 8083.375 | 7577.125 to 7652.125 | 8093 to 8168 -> 0.11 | 6.72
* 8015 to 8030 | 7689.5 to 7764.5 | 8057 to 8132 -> -0.09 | 6.72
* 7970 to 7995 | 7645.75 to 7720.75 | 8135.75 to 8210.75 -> -0.36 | 6.73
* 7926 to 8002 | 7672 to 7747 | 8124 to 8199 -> 0.68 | 6.77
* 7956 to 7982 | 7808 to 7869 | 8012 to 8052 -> -0.09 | 6.76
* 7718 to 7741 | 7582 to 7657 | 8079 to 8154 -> 0.32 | 7.04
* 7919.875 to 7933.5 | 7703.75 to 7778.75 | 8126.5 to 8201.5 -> 0.08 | 6.81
